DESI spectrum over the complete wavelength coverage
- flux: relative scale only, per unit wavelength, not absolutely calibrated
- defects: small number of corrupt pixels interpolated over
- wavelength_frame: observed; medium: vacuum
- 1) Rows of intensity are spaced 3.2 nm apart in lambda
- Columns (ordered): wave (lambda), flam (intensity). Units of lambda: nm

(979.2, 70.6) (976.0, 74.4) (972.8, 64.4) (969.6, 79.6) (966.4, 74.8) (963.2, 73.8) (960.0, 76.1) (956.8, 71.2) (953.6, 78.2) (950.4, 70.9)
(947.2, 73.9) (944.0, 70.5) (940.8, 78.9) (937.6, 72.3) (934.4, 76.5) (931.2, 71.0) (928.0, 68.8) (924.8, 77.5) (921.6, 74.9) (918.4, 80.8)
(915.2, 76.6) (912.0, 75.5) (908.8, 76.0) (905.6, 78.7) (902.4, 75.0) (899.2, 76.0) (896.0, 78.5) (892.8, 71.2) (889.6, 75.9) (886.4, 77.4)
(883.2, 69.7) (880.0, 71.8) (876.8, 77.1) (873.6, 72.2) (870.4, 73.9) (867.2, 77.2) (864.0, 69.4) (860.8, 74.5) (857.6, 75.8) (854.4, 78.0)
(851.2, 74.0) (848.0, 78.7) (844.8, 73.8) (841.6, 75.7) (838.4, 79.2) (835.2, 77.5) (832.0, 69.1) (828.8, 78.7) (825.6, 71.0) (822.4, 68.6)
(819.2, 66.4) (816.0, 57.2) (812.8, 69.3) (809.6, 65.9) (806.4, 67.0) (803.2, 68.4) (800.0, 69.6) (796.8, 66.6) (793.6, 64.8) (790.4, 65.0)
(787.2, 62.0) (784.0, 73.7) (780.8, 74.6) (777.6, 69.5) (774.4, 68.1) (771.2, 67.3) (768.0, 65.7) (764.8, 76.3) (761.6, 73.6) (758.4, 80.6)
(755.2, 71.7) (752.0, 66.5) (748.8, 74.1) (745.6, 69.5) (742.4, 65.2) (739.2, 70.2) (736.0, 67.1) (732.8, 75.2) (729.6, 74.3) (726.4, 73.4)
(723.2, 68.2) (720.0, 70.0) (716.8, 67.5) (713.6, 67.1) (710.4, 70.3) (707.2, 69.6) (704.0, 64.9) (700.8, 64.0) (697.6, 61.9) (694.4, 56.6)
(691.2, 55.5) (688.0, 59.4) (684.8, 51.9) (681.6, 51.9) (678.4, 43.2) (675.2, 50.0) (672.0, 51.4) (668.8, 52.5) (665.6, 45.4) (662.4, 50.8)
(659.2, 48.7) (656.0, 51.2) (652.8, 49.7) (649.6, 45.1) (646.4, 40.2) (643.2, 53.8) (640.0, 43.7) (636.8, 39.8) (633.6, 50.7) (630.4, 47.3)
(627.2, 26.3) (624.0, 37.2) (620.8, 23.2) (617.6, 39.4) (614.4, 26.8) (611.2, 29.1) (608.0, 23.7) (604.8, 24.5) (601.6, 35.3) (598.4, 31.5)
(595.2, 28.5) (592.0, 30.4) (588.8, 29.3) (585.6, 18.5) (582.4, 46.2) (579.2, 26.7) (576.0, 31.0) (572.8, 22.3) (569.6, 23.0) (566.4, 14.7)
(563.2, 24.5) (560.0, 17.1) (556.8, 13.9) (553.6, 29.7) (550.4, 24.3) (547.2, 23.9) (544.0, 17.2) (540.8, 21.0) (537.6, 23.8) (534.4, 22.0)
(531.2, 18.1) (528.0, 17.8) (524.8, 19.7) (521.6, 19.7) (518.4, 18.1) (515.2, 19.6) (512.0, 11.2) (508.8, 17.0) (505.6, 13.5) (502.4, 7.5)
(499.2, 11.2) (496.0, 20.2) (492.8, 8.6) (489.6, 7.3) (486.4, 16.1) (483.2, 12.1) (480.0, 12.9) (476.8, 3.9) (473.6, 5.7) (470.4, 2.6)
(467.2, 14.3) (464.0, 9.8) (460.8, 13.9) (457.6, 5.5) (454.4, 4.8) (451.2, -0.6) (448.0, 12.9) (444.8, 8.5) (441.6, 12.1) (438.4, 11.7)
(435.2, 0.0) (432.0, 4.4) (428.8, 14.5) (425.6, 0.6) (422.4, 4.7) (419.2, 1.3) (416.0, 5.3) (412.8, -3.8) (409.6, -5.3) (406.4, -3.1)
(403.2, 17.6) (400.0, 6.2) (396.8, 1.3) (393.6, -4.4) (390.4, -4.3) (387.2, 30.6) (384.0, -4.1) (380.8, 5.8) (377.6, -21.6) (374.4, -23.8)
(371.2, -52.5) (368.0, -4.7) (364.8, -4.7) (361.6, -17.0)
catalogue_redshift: 0.58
